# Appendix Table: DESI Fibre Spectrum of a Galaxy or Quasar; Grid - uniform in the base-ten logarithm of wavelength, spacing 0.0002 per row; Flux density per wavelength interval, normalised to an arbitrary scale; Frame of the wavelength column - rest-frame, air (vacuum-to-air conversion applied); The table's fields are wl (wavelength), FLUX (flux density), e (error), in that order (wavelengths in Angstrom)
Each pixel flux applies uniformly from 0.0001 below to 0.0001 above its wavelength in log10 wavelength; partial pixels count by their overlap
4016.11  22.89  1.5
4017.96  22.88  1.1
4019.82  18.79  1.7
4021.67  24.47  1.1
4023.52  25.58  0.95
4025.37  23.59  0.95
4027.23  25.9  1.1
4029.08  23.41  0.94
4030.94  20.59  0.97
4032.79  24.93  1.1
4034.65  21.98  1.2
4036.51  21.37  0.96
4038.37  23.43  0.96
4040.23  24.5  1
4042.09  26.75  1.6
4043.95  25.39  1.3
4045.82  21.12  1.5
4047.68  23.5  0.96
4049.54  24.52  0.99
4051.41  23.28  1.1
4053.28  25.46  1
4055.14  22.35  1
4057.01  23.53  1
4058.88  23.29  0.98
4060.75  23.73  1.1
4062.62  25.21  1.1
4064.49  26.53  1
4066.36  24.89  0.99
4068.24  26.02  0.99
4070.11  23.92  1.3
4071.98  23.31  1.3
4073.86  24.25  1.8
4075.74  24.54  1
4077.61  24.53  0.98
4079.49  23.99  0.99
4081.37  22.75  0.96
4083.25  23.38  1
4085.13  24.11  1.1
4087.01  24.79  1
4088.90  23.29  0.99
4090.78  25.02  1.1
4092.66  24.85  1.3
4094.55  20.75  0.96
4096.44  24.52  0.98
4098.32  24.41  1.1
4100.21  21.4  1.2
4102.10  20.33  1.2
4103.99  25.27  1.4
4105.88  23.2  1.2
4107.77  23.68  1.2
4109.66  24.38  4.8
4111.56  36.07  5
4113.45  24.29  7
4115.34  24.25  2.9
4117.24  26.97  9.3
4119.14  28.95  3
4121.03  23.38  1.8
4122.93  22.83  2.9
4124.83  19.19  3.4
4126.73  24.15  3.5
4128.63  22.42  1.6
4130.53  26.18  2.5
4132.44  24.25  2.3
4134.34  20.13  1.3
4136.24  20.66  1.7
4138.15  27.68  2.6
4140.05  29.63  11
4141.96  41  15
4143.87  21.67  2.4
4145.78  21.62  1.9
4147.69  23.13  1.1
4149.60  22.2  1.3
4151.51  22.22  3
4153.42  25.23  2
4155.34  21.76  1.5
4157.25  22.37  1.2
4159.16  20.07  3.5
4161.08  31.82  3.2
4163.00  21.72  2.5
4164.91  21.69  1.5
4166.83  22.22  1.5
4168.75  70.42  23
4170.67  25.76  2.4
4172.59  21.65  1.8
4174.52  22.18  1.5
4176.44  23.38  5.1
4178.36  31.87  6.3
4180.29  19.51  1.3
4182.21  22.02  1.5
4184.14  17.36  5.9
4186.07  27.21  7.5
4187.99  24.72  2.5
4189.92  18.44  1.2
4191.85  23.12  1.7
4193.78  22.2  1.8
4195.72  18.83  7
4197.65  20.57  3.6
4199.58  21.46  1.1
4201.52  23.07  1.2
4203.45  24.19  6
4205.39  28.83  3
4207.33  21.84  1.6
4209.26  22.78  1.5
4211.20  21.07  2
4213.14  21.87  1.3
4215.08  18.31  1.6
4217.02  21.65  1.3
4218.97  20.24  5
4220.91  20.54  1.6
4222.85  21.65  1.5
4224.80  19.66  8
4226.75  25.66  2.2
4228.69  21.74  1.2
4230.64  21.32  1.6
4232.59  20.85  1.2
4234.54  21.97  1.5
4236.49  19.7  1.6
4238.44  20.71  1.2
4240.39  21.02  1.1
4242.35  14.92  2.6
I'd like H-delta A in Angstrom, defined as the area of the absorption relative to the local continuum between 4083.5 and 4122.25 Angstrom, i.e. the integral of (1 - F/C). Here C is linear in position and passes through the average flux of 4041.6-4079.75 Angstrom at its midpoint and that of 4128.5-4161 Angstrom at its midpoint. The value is -0.4 Angstrom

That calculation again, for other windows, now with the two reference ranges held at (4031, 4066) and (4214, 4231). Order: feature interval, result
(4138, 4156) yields -2.6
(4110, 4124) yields -2.3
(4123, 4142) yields -1.8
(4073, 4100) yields -0.7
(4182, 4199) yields 0.1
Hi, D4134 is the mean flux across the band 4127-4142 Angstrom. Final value 25.5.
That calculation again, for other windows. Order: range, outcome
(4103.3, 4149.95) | 25.1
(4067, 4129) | 24.2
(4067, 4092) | 24.2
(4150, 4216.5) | 24.1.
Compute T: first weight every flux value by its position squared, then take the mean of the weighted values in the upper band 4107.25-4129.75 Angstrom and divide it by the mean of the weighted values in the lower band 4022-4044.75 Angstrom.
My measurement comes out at 1.09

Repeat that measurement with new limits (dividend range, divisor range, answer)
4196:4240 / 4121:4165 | 0.94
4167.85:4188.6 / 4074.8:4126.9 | 1.19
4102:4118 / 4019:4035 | 1.14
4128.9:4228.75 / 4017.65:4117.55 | 1.05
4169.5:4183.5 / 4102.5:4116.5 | 0.98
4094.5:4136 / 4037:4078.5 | 1.02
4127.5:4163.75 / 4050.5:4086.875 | 1.05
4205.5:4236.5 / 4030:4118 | 0.96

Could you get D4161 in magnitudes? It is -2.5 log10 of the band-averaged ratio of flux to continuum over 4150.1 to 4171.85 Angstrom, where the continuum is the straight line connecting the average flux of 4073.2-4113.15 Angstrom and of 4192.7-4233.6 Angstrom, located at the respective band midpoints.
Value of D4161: -0.204 mag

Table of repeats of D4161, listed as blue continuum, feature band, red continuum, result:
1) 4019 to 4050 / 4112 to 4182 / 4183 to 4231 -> -0.14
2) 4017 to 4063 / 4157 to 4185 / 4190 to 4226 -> -0.19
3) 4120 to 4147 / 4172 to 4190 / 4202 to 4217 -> 0.02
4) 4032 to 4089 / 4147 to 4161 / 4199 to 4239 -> -0.01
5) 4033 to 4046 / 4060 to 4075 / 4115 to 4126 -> -0.04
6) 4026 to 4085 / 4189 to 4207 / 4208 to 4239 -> -0.03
